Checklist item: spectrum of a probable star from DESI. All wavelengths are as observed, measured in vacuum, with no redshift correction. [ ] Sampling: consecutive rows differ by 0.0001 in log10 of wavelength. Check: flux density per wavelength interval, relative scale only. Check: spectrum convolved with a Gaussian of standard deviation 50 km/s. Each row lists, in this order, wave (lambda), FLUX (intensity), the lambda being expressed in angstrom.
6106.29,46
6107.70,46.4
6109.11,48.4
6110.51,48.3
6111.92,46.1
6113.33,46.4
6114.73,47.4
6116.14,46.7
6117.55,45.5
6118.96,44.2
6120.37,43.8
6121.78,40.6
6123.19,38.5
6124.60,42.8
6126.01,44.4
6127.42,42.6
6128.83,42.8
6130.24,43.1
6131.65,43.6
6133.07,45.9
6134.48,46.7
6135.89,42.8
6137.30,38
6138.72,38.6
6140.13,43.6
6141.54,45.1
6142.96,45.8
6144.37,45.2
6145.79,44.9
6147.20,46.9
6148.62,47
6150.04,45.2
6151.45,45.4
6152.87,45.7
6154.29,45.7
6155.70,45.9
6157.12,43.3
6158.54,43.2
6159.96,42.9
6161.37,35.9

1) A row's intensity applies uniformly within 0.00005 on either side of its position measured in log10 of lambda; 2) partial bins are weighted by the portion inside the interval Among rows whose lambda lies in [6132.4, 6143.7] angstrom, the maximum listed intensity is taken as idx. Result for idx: 46.7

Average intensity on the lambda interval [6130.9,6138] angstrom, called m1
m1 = 43.4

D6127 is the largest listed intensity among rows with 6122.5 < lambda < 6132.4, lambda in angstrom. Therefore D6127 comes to 44.4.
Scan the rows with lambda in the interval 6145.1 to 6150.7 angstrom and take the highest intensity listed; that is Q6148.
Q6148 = 47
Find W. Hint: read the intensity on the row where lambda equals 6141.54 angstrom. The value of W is 45.1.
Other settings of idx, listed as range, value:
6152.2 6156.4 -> 45.9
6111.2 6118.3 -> 47.4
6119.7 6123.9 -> 43.8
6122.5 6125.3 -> 42.8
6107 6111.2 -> 48.4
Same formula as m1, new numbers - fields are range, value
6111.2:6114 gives 46.2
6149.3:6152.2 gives 45.3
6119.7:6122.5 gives 42.1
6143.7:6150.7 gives 45.8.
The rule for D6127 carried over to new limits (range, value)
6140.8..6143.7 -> 45.8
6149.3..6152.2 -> 45.4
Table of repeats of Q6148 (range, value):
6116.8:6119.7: 45.5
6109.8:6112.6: 48.3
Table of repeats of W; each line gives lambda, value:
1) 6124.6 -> 42.8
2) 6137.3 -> 38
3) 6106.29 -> 46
